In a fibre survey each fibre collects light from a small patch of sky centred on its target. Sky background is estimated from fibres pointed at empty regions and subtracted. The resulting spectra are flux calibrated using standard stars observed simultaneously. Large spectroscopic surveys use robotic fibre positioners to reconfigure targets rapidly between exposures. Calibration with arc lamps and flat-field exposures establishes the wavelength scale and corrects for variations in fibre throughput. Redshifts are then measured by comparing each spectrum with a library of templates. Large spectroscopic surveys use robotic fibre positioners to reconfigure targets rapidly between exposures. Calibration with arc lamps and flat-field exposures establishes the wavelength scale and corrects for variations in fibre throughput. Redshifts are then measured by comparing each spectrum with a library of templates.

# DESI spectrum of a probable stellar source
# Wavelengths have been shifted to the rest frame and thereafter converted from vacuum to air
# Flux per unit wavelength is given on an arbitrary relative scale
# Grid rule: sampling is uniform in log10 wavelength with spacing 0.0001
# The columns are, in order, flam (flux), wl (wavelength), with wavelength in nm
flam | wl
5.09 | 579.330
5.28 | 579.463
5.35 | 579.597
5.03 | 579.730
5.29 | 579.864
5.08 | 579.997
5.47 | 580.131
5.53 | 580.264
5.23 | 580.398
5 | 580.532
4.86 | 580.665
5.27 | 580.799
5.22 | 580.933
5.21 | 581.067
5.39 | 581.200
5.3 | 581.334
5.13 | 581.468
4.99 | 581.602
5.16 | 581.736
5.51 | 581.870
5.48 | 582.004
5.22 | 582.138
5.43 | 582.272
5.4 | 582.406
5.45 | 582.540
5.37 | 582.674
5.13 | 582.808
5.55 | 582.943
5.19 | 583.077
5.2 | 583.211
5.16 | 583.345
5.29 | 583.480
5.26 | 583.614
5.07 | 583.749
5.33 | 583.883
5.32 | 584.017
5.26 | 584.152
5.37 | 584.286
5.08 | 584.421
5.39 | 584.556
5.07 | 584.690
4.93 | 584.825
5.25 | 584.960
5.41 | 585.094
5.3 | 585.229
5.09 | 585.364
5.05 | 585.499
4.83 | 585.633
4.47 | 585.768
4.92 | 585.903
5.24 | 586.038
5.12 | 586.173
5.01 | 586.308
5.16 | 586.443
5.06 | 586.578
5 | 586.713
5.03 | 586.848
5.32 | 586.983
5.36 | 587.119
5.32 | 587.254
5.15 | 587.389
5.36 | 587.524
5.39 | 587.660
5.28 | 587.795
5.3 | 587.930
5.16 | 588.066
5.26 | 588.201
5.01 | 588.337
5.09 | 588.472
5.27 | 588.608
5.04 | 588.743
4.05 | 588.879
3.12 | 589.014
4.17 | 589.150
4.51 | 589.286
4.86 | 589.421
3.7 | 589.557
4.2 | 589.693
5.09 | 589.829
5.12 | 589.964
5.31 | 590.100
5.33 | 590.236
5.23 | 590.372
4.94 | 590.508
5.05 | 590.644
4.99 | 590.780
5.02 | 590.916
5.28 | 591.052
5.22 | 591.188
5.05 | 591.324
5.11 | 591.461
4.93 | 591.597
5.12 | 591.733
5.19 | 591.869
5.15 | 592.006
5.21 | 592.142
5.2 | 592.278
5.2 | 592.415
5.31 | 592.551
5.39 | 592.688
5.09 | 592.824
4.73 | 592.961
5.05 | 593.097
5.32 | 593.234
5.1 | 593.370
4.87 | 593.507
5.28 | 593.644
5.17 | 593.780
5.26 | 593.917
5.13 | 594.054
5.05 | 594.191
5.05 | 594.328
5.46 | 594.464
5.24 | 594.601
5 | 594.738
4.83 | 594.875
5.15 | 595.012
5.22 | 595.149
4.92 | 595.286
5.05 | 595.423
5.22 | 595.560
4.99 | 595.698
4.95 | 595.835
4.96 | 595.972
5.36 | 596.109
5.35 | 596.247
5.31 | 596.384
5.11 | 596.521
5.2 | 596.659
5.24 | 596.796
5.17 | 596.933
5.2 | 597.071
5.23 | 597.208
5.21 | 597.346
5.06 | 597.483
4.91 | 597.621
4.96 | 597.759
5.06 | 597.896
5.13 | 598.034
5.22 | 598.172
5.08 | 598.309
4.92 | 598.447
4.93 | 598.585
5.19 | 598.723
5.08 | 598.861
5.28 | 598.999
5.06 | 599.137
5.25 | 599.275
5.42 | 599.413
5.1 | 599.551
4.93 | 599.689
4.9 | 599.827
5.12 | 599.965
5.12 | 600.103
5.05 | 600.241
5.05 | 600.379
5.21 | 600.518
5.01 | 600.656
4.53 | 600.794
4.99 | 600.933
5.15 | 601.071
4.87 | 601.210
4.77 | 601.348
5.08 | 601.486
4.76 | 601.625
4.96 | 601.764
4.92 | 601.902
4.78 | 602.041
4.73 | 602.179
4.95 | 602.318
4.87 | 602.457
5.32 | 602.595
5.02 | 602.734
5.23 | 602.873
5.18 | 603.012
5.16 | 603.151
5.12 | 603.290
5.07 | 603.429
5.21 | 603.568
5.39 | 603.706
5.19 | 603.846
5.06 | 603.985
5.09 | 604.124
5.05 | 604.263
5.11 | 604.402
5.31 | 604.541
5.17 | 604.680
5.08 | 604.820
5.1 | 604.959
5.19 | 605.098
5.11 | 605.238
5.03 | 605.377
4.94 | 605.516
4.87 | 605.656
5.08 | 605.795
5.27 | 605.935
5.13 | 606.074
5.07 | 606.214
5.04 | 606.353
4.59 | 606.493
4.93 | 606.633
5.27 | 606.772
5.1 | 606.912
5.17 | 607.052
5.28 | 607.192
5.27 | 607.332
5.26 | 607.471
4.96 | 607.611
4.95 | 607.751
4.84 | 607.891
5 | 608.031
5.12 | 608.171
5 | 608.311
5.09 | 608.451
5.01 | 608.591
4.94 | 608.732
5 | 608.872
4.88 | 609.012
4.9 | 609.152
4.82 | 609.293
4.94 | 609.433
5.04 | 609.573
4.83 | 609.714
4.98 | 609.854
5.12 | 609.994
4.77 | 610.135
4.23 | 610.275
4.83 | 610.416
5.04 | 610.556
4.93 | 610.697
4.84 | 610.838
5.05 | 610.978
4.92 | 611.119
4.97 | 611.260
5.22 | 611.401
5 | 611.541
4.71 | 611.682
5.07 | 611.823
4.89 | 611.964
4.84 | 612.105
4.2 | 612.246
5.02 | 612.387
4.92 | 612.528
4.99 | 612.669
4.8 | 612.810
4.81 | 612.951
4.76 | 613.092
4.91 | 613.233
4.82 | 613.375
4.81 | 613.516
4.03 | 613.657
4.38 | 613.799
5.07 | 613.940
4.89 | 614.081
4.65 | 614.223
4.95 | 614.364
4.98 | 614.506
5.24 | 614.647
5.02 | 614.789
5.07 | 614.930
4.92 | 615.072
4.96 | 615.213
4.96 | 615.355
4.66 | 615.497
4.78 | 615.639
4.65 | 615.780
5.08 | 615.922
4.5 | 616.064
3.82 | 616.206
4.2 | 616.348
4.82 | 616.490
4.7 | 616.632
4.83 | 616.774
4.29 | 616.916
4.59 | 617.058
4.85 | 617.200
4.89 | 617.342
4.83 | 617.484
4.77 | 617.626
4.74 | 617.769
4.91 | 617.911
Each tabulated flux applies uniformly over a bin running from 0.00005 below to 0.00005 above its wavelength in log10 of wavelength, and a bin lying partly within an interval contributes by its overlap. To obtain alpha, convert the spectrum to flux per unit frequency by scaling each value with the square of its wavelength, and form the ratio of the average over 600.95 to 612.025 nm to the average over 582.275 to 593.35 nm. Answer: 1.1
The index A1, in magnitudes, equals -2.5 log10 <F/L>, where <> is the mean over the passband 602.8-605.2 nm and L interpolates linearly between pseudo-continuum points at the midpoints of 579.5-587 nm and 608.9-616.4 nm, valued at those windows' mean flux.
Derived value -0.05 mag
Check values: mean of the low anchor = 5.2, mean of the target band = 5.16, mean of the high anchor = 4.83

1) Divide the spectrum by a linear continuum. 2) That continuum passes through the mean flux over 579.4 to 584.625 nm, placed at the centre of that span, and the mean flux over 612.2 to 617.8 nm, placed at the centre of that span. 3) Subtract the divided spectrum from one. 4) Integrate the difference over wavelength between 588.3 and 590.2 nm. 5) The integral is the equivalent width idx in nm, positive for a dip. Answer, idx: 0.198 nm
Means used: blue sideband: 5.26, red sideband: 4.76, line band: 4.62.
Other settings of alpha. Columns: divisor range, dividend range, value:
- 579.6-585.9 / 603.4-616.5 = 1.04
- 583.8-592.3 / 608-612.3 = 1.05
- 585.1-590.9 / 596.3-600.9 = 1.06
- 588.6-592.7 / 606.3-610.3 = 1.08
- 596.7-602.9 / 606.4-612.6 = 1.01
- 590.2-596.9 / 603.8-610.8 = 1.02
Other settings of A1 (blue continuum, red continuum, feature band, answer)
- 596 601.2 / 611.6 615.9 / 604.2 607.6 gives -0.03 mag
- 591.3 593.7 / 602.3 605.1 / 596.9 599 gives 0.01 mag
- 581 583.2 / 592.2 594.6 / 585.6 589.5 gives 0.06 mag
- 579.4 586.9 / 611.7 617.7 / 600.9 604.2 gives -0.02 mag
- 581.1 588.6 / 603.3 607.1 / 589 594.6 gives 0.03 mag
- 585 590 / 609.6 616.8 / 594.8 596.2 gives -0.04 mag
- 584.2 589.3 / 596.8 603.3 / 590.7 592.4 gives -0.02 mag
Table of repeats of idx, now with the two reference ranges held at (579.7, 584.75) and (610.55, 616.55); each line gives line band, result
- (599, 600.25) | -0.03 nm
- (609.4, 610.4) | 0.01 nm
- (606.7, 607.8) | -0.06 nm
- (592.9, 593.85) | 0.00 nm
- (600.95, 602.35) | 0.02 nm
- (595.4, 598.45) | -0.05 nm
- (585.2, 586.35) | 0.05 nm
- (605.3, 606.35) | -0.03 nm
